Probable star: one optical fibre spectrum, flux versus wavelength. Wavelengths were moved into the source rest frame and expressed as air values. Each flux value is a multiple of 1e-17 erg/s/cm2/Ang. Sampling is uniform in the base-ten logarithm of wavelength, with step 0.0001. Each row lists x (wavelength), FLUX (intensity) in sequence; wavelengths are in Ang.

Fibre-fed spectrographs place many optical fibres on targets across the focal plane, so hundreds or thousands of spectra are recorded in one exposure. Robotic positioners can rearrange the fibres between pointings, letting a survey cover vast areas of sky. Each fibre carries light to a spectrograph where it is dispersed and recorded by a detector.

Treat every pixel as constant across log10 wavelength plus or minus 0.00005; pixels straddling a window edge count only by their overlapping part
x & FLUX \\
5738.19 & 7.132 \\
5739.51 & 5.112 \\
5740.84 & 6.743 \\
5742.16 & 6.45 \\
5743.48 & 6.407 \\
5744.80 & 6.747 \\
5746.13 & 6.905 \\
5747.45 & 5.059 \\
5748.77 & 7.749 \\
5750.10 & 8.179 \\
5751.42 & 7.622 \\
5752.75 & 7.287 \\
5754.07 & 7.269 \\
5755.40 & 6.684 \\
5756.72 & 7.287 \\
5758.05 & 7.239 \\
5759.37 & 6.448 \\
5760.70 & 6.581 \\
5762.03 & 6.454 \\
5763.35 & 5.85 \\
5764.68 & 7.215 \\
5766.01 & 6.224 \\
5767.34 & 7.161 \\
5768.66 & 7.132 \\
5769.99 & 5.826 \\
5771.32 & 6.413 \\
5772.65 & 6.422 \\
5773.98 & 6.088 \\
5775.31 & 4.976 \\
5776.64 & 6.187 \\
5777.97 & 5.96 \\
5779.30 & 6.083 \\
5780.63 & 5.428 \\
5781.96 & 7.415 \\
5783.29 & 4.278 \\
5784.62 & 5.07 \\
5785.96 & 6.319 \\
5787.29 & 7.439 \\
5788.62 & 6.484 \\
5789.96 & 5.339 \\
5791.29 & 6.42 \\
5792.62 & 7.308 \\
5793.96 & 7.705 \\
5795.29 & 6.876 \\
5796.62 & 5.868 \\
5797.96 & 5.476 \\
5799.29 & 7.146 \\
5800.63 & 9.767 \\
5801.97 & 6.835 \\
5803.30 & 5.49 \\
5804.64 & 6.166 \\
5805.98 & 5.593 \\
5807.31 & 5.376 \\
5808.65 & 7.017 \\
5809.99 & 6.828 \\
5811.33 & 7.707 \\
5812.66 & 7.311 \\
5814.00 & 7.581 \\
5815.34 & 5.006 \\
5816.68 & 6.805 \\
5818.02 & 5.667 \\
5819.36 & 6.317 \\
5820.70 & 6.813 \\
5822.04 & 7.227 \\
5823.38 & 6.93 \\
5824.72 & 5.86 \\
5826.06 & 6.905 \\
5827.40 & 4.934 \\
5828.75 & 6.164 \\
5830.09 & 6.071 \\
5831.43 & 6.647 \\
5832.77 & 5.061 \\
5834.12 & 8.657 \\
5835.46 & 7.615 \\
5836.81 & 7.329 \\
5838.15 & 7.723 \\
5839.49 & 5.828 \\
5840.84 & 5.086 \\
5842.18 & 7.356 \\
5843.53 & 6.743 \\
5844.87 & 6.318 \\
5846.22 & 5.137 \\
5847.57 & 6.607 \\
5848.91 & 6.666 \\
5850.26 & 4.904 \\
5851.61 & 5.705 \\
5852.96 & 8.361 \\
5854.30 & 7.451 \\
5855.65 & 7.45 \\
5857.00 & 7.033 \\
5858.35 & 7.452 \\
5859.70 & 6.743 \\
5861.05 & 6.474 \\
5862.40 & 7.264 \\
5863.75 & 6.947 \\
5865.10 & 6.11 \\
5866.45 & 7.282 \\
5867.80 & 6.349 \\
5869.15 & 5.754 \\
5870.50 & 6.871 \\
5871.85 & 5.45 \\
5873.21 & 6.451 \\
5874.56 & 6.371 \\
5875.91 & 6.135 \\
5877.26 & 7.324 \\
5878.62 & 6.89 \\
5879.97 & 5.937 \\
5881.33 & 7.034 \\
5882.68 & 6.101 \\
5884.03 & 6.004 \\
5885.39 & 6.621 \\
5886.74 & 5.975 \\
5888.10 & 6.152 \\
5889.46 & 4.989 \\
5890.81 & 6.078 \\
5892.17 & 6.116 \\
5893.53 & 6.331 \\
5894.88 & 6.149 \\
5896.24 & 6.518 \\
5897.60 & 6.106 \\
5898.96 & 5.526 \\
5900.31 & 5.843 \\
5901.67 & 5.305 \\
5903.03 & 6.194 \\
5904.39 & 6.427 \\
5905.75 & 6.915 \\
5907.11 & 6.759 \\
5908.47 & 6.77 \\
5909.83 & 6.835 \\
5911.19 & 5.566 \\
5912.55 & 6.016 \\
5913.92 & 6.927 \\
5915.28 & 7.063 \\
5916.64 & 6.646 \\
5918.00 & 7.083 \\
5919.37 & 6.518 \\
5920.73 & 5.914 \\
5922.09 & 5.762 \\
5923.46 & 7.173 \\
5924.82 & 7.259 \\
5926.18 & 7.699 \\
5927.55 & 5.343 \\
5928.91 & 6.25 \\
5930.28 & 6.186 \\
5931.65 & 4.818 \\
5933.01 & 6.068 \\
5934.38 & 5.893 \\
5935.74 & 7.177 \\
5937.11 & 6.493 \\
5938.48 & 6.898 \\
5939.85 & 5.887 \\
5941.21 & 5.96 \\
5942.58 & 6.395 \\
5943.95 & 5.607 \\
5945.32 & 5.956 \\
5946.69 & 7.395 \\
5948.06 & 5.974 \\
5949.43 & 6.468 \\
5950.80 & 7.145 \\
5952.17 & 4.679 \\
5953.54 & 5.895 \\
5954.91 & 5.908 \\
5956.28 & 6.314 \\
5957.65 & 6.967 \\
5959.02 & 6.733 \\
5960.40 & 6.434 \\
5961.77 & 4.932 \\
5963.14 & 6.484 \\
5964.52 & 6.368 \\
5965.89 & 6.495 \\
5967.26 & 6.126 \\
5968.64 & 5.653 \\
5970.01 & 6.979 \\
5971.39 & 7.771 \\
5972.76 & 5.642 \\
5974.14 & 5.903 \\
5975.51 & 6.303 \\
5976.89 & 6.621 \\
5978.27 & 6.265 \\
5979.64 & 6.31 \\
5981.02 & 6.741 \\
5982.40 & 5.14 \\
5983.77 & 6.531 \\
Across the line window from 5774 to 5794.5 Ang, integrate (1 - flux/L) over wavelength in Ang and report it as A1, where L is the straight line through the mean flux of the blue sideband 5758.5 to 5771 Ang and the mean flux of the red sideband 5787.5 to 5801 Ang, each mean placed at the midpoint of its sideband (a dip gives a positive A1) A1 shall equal 1.7 Ang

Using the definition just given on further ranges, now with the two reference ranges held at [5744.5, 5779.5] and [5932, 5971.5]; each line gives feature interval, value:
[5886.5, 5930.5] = 0.3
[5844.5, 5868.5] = -0.8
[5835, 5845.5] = -0.4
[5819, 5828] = 0.1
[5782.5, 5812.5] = 0.3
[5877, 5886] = -0.2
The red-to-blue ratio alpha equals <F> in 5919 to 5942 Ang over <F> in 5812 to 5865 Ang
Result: 0.95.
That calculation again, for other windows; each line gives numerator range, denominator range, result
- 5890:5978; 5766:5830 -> 0.98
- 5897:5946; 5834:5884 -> 0.95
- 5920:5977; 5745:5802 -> 0.95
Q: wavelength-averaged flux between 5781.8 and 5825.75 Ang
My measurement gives 6.52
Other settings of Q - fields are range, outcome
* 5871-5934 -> 6.3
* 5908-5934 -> 6.41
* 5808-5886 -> 6.59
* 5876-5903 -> 6.16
